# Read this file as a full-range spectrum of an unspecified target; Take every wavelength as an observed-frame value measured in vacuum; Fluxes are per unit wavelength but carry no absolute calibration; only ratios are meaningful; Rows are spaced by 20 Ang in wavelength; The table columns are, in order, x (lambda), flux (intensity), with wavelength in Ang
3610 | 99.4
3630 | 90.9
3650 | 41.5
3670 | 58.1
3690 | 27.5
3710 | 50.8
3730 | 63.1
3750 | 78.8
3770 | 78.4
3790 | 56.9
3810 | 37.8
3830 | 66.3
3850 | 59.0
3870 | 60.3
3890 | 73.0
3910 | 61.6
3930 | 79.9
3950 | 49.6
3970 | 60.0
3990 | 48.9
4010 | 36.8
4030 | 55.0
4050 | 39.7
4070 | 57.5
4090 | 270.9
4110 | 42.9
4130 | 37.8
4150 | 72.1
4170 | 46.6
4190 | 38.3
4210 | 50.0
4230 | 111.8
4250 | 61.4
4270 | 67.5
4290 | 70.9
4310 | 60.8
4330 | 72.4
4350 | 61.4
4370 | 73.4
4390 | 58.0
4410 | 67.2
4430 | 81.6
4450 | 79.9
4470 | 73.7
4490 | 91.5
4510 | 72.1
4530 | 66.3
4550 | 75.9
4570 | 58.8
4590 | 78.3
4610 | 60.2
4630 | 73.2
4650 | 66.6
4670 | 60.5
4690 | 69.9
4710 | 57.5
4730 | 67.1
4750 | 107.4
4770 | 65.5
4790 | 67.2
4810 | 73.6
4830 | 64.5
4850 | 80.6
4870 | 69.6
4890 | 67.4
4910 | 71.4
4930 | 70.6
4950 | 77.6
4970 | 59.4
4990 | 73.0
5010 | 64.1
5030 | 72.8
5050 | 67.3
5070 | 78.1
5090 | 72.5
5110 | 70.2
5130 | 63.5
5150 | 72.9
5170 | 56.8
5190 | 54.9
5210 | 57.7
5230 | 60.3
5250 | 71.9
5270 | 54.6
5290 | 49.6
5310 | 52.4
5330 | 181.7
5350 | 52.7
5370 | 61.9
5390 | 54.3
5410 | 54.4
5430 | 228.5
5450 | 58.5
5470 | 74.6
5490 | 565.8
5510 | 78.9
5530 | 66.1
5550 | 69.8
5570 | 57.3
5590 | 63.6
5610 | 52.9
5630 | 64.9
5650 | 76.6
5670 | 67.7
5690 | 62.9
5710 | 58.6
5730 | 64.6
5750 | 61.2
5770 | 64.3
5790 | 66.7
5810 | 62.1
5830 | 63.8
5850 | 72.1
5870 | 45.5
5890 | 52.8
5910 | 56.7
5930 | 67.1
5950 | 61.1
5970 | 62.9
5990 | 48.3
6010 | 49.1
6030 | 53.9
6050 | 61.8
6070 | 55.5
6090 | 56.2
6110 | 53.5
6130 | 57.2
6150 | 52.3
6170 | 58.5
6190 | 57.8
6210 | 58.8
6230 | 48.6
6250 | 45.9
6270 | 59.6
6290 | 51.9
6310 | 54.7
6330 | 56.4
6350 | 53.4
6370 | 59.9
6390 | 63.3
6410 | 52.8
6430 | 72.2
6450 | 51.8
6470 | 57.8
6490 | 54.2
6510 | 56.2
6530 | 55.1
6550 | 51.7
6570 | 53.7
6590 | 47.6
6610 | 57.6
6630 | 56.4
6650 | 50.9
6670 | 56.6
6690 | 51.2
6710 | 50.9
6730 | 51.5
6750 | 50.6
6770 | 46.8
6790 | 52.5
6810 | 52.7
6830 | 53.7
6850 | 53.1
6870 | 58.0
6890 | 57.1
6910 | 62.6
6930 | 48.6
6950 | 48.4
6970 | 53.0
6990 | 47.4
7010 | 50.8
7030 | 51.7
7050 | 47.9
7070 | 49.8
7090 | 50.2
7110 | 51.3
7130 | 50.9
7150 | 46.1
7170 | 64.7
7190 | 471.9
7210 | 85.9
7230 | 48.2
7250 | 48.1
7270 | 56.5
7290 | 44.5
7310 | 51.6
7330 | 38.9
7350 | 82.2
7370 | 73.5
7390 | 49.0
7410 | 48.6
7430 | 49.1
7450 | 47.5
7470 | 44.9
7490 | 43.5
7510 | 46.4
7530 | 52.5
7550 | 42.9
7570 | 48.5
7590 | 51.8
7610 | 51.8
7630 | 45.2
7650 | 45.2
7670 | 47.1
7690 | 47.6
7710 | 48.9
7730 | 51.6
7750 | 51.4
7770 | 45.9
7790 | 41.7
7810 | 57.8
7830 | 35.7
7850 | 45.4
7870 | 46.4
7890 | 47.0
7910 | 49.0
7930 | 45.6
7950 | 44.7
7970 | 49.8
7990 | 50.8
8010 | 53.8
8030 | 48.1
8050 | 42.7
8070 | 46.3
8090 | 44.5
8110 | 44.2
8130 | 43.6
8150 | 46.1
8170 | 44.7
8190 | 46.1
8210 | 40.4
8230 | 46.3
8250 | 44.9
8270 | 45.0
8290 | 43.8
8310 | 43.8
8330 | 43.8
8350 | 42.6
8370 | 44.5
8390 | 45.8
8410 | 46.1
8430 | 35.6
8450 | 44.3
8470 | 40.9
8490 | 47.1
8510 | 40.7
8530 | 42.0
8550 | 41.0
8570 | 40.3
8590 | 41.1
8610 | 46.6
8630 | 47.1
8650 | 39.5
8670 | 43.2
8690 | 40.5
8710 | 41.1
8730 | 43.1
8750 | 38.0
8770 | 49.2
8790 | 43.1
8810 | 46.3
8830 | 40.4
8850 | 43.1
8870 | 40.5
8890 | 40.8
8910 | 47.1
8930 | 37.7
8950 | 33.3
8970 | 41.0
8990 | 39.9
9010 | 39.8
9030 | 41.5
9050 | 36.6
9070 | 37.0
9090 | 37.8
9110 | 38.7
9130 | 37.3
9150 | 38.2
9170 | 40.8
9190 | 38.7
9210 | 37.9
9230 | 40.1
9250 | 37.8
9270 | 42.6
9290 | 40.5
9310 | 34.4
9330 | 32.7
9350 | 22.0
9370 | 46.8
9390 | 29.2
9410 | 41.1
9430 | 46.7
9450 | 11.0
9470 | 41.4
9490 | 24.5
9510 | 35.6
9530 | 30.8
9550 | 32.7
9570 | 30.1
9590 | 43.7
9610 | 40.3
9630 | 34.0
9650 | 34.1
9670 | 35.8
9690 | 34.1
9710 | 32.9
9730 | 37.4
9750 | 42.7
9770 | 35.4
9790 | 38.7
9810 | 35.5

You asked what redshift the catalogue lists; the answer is 0.10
